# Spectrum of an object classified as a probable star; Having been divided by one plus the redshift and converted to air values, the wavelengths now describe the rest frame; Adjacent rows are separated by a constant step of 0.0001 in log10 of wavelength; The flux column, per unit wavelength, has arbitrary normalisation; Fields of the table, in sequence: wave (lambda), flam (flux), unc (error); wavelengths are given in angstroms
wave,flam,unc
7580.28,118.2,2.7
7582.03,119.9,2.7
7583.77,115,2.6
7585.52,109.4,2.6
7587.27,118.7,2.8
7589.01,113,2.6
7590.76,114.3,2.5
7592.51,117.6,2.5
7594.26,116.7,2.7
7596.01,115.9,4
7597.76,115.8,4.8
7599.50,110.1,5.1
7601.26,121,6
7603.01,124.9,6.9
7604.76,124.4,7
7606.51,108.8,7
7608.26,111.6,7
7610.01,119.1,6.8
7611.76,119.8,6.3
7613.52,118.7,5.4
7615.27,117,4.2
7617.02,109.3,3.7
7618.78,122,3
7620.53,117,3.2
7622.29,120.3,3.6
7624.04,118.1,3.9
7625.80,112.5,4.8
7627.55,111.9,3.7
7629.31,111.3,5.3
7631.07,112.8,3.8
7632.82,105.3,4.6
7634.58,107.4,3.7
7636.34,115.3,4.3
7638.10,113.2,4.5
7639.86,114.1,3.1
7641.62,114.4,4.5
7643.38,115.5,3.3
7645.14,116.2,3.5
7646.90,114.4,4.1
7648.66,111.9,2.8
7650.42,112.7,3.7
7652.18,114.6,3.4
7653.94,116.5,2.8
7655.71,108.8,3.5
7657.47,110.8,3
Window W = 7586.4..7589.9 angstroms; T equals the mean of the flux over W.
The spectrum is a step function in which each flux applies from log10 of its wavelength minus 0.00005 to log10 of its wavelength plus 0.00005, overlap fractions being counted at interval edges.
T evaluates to 116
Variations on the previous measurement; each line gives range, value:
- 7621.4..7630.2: 115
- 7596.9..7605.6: 119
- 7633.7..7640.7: 112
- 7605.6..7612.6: 115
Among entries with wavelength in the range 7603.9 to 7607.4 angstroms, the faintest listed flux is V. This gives 108.8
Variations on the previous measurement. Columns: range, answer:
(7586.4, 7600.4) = 110.1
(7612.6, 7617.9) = 109.3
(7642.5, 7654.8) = 111.9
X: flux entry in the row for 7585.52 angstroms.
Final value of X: 109.4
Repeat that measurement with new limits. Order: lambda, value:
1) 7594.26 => 116.7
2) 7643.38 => 115.5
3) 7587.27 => 118.7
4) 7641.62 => 114.4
